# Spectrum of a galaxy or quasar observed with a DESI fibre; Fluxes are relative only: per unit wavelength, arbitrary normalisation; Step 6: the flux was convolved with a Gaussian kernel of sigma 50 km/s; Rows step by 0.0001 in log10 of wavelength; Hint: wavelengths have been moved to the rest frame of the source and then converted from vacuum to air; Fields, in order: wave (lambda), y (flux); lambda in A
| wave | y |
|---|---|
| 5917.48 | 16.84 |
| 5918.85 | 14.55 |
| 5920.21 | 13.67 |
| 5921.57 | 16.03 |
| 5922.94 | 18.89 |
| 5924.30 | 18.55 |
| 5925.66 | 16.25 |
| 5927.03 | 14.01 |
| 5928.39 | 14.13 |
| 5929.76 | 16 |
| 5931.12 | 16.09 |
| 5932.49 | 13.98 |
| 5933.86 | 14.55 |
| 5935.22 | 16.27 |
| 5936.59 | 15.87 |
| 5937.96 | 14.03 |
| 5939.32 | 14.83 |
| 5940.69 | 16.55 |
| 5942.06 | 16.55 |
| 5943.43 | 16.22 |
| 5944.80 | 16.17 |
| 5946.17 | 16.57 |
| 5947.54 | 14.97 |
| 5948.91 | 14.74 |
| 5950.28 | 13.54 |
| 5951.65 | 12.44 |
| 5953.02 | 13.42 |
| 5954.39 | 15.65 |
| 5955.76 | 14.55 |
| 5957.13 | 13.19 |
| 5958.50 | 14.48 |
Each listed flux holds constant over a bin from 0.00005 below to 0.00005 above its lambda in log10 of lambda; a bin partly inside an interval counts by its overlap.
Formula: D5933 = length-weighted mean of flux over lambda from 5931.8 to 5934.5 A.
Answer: 14.2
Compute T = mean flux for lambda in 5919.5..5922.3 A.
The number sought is 14.9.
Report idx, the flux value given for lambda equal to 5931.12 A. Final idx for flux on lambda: 16.09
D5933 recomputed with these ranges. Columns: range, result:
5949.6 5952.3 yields 13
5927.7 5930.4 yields 15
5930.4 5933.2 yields 15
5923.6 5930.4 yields 15.8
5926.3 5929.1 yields 14.1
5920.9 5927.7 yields 16.7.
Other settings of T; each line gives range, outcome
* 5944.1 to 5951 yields 15.2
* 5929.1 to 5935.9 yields 15.4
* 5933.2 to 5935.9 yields 15.5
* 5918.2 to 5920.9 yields 14.1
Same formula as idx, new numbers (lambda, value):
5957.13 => 13.19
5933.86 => 14.55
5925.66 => 16.25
